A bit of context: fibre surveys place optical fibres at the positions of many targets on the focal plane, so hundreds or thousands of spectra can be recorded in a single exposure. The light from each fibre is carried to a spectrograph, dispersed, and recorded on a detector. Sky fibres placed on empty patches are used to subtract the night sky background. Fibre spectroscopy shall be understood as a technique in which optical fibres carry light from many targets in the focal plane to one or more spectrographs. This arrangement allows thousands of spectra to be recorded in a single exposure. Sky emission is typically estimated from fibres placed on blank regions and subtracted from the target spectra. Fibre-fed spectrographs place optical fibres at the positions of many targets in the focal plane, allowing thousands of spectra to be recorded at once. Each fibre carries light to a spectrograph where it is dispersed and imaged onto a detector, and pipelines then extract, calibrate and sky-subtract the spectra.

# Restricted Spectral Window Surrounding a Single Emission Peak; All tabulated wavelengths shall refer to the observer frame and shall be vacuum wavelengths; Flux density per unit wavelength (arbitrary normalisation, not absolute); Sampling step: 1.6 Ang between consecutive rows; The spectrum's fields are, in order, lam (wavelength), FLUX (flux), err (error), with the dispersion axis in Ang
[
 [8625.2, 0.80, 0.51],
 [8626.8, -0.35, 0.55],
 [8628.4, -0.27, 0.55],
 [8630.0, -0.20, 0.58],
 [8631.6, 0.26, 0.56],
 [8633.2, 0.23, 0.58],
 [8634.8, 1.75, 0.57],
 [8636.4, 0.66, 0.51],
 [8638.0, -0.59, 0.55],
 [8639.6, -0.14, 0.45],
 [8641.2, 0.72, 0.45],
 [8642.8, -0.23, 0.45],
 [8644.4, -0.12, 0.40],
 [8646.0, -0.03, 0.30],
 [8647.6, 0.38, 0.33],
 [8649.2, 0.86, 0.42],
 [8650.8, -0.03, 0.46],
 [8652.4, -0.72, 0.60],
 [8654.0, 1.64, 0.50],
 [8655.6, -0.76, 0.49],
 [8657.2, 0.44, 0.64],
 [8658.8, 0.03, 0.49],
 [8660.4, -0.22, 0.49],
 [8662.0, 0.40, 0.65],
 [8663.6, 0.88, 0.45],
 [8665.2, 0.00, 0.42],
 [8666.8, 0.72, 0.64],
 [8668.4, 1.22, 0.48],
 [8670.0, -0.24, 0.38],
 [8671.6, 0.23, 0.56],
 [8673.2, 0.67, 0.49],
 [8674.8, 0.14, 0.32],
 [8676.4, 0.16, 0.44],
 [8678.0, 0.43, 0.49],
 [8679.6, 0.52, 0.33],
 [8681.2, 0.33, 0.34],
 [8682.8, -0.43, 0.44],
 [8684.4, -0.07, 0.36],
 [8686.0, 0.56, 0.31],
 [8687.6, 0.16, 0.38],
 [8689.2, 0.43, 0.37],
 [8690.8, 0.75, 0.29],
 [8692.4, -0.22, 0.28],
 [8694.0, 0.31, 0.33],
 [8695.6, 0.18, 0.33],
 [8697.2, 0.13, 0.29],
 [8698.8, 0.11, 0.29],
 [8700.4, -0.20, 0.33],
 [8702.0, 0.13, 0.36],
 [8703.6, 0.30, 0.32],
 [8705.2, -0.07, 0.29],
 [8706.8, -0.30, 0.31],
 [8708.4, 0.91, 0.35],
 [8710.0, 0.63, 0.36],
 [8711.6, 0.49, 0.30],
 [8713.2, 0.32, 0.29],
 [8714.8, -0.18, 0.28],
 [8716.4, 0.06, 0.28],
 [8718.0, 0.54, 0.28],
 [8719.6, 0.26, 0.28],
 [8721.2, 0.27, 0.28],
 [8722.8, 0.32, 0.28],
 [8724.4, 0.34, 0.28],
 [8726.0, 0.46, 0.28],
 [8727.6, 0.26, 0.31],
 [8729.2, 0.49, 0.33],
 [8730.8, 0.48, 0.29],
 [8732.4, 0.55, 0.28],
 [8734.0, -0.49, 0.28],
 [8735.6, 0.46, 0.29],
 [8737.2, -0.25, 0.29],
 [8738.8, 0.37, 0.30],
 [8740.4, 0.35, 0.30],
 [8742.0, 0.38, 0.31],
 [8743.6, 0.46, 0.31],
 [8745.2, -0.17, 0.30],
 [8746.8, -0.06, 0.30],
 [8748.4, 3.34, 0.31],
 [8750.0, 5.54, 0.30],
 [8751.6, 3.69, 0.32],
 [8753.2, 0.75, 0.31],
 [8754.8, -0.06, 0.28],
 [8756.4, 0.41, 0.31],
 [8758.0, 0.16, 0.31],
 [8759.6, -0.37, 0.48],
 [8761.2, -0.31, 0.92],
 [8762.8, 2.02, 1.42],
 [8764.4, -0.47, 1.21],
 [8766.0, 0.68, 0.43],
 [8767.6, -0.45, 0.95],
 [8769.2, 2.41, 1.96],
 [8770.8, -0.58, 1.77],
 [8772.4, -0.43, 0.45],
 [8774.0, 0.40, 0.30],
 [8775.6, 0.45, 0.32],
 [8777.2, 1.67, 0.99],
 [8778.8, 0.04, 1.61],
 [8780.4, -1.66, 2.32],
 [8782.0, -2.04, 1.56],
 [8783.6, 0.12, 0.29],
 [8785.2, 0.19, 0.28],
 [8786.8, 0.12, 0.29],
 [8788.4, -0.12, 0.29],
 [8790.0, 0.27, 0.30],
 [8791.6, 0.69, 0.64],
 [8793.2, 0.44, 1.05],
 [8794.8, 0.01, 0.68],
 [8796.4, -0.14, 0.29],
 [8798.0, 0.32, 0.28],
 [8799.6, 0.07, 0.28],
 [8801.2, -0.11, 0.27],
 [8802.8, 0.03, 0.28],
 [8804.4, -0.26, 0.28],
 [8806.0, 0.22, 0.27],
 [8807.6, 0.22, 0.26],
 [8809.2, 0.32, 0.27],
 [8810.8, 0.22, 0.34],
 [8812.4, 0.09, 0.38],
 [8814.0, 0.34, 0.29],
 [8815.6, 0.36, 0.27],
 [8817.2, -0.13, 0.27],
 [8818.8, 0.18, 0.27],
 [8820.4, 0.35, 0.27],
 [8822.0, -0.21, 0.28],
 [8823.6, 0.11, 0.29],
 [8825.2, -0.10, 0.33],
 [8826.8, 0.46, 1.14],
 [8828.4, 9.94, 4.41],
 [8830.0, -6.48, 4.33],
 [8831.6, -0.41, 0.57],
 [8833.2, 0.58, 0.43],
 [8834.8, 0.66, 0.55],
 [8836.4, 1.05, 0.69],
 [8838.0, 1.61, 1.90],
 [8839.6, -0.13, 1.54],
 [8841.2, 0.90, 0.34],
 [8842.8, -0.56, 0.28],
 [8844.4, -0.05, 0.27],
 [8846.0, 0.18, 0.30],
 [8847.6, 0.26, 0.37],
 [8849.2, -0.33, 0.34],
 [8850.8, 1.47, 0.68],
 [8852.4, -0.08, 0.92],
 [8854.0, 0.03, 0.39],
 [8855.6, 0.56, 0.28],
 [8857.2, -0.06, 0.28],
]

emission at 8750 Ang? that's H-alpha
